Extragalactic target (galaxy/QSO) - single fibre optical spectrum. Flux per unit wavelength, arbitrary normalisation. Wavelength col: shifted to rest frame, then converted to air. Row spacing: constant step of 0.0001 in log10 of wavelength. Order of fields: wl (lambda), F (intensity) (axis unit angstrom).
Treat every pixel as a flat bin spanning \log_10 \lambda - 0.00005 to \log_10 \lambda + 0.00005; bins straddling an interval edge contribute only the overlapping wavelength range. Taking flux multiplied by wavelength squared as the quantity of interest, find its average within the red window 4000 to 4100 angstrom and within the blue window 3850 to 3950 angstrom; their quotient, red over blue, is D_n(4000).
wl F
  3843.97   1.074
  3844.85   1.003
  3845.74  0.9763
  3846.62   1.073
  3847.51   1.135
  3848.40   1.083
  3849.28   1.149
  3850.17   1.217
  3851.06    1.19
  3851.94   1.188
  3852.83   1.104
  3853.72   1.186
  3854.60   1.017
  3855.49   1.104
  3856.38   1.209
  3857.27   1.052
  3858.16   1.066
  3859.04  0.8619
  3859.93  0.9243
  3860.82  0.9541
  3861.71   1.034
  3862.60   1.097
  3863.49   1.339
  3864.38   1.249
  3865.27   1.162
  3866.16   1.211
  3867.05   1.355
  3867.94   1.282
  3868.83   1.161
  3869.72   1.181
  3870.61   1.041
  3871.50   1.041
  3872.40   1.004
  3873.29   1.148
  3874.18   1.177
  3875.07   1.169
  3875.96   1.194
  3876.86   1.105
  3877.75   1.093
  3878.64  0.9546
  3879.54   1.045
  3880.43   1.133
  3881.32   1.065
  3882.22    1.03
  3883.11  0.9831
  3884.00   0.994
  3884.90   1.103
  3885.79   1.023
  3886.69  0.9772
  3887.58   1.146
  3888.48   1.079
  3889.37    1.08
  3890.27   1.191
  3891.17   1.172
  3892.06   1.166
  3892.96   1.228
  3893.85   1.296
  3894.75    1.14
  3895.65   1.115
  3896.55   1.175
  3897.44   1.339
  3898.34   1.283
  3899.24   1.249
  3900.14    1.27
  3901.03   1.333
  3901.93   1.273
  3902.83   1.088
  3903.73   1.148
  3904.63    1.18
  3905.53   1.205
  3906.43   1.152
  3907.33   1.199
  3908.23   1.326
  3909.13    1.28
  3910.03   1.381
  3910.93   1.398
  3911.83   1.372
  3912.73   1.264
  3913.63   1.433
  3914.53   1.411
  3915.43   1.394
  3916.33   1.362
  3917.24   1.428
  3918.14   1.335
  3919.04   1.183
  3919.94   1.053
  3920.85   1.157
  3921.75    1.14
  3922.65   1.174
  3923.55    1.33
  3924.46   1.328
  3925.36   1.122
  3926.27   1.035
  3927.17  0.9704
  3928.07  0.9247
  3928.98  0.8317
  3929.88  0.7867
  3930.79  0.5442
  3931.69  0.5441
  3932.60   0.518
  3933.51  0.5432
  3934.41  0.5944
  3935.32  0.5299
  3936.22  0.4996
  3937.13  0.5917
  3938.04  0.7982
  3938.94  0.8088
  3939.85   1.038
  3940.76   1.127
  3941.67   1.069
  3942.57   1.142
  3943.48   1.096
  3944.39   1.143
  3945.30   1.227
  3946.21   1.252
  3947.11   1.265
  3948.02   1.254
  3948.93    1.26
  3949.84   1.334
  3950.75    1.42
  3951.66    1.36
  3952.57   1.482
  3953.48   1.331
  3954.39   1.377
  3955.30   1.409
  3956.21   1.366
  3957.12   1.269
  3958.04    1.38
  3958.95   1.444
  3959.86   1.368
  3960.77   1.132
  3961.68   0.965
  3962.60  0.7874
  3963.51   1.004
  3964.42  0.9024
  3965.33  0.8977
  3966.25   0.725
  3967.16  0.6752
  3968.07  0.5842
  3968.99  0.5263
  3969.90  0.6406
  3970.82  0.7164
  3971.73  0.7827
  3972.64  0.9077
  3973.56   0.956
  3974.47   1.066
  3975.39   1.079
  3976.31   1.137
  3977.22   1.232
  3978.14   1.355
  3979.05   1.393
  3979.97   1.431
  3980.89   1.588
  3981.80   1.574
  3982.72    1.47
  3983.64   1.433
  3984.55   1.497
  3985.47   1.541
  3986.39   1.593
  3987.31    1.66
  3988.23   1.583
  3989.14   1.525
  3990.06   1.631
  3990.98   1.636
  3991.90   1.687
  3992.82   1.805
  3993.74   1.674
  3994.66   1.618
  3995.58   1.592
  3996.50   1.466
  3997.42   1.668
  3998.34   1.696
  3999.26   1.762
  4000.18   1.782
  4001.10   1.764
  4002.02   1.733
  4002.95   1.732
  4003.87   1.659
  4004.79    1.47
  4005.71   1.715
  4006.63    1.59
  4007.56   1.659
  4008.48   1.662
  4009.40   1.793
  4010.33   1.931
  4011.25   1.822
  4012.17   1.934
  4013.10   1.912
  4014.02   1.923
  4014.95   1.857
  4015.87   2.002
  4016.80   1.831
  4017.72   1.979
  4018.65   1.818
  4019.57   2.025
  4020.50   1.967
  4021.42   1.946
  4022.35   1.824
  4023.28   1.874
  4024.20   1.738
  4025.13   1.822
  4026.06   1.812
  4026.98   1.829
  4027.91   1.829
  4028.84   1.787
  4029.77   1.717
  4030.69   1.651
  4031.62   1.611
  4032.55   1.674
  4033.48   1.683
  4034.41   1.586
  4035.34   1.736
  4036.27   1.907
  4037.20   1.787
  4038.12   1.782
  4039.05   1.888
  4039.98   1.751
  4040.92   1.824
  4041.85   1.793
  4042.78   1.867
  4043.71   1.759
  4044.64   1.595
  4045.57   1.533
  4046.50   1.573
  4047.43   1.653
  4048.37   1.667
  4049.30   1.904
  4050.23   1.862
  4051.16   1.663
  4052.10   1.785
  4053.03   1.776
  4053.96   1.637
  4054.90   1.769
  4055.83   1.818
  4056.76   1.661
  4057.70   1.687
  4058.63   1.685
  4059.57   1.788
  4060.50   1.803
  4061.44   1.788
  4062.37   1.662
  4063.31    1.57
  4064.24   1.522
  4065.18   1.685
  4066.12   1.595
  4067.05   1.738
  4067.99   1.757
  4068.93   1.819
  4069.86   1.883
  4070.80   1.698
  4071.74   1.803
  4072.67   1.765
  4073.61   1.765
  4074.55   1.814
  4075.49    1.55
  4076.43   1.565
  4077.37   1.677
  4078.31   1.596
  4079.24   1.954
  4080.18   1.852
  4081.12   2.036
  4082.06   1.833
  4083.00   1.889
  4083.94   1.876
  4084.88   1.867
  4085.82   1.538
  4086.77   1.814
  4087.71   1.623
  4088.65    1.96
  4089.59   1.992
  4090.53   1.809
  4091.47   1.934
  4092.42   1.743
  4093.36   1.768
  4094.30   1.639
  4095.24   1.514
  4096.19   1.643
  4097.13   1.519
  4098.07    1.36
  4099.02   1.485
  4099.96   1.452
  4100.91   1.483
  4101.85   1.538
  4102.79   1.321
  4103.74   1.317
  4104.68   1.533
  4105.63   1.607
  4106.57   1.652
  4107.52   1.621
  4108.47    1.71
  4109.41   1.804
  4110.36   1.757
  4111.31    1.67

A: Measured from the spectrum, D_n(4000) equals 1.70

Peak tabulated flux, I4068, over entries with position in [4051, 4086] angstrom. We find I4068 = 2.036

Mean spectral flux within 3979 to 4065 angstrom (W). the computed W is 1.72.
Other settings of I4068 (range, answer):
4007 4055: 2.025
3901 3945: 1.433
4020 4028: 1.967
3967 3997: 1.805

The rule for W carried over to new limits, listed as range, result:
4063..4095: 1.76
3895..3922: 1.26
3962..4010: 1.37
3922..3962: 1.07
